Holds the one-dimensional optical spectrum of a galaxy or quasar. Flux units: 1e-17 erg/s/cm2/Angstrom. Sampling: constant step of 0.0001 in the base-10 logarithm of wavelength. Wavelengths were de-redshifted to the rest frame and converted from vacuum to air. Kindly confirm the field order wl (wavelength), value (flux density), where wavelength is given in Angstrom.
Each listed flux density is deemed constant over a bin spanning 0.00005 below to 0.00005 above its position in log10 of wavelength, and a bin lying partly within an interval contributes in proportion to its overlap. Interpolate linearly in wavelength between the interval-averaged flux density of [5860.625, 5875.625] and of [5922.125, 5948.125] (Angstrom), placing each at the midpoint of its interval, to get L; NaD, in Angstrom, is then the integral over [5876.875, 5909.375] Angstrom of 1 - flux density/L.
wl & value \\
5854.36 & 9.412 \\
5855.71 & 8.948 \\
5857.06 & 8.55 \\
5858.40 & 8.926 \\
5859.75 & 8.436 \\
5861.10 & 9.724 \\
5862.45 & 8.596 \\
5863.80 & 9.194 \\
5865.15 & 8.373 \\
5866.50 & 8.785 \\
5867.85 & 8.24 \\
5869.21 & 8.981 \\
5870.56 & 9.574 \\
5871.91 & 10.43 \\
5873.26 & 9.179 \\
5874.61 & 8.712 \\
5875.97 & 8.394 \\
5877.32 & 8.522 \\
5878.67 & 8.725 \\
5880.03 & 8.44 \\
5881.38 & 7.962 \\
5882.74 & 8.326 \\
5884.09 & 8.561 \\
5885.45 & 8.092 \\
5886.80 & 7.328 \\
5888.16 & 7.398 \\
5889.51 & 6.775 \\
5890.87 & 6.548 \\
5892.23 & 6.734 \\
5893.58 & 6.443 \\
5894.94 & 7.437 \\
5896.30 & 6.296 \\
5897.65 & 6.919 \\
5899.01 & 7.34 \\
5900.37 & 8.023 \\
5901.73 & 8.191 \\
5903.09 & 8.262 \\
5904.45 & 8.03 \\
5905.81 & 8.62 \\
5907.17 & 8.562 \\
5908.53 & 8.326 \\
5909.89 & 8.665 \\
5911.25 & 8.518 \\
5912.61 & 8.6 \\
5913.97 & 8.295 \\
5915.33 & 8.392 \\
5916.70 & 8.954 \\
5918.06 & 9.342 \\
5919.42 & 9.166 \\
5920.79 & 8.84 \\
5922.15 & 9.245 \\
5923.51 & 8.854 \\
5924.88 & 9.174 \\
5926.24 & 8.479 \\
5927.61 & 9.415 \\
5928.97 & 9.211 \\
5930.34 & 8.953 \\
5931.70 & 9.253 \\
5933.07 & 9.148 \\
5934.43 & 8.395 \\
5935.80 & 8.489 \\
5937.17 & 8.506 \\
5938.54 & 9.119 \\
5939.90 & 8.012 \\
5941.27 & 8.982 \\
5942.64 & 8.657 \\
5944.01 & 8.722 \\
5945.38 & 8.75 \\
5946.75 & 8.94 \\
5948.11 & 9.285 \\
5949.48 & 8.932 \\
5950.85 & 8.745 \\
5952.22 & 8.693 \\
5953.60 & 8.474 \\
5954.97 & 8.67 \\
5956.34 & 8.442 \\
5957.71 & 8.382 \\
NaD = 4.5 Angstrom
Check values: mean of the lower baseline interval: 9.04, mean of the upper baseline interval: 8.86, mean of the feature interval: 7.74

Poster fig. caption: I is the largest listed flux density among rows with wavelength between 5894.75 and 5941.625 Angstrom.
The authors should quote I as 9.415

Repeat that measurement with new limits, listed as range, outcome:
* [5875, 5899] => 8.725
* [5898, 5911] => 8.665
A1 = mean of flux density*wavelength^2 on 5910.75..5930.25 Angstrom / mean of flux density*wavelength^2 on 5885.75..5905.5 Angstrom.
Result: 1.23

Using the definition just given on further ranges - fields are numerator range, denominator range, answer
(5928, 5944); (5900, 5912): 1.06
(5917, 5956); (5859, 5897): 1.10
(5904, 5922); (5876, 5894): 1.13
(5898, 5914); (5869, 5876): 0.90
